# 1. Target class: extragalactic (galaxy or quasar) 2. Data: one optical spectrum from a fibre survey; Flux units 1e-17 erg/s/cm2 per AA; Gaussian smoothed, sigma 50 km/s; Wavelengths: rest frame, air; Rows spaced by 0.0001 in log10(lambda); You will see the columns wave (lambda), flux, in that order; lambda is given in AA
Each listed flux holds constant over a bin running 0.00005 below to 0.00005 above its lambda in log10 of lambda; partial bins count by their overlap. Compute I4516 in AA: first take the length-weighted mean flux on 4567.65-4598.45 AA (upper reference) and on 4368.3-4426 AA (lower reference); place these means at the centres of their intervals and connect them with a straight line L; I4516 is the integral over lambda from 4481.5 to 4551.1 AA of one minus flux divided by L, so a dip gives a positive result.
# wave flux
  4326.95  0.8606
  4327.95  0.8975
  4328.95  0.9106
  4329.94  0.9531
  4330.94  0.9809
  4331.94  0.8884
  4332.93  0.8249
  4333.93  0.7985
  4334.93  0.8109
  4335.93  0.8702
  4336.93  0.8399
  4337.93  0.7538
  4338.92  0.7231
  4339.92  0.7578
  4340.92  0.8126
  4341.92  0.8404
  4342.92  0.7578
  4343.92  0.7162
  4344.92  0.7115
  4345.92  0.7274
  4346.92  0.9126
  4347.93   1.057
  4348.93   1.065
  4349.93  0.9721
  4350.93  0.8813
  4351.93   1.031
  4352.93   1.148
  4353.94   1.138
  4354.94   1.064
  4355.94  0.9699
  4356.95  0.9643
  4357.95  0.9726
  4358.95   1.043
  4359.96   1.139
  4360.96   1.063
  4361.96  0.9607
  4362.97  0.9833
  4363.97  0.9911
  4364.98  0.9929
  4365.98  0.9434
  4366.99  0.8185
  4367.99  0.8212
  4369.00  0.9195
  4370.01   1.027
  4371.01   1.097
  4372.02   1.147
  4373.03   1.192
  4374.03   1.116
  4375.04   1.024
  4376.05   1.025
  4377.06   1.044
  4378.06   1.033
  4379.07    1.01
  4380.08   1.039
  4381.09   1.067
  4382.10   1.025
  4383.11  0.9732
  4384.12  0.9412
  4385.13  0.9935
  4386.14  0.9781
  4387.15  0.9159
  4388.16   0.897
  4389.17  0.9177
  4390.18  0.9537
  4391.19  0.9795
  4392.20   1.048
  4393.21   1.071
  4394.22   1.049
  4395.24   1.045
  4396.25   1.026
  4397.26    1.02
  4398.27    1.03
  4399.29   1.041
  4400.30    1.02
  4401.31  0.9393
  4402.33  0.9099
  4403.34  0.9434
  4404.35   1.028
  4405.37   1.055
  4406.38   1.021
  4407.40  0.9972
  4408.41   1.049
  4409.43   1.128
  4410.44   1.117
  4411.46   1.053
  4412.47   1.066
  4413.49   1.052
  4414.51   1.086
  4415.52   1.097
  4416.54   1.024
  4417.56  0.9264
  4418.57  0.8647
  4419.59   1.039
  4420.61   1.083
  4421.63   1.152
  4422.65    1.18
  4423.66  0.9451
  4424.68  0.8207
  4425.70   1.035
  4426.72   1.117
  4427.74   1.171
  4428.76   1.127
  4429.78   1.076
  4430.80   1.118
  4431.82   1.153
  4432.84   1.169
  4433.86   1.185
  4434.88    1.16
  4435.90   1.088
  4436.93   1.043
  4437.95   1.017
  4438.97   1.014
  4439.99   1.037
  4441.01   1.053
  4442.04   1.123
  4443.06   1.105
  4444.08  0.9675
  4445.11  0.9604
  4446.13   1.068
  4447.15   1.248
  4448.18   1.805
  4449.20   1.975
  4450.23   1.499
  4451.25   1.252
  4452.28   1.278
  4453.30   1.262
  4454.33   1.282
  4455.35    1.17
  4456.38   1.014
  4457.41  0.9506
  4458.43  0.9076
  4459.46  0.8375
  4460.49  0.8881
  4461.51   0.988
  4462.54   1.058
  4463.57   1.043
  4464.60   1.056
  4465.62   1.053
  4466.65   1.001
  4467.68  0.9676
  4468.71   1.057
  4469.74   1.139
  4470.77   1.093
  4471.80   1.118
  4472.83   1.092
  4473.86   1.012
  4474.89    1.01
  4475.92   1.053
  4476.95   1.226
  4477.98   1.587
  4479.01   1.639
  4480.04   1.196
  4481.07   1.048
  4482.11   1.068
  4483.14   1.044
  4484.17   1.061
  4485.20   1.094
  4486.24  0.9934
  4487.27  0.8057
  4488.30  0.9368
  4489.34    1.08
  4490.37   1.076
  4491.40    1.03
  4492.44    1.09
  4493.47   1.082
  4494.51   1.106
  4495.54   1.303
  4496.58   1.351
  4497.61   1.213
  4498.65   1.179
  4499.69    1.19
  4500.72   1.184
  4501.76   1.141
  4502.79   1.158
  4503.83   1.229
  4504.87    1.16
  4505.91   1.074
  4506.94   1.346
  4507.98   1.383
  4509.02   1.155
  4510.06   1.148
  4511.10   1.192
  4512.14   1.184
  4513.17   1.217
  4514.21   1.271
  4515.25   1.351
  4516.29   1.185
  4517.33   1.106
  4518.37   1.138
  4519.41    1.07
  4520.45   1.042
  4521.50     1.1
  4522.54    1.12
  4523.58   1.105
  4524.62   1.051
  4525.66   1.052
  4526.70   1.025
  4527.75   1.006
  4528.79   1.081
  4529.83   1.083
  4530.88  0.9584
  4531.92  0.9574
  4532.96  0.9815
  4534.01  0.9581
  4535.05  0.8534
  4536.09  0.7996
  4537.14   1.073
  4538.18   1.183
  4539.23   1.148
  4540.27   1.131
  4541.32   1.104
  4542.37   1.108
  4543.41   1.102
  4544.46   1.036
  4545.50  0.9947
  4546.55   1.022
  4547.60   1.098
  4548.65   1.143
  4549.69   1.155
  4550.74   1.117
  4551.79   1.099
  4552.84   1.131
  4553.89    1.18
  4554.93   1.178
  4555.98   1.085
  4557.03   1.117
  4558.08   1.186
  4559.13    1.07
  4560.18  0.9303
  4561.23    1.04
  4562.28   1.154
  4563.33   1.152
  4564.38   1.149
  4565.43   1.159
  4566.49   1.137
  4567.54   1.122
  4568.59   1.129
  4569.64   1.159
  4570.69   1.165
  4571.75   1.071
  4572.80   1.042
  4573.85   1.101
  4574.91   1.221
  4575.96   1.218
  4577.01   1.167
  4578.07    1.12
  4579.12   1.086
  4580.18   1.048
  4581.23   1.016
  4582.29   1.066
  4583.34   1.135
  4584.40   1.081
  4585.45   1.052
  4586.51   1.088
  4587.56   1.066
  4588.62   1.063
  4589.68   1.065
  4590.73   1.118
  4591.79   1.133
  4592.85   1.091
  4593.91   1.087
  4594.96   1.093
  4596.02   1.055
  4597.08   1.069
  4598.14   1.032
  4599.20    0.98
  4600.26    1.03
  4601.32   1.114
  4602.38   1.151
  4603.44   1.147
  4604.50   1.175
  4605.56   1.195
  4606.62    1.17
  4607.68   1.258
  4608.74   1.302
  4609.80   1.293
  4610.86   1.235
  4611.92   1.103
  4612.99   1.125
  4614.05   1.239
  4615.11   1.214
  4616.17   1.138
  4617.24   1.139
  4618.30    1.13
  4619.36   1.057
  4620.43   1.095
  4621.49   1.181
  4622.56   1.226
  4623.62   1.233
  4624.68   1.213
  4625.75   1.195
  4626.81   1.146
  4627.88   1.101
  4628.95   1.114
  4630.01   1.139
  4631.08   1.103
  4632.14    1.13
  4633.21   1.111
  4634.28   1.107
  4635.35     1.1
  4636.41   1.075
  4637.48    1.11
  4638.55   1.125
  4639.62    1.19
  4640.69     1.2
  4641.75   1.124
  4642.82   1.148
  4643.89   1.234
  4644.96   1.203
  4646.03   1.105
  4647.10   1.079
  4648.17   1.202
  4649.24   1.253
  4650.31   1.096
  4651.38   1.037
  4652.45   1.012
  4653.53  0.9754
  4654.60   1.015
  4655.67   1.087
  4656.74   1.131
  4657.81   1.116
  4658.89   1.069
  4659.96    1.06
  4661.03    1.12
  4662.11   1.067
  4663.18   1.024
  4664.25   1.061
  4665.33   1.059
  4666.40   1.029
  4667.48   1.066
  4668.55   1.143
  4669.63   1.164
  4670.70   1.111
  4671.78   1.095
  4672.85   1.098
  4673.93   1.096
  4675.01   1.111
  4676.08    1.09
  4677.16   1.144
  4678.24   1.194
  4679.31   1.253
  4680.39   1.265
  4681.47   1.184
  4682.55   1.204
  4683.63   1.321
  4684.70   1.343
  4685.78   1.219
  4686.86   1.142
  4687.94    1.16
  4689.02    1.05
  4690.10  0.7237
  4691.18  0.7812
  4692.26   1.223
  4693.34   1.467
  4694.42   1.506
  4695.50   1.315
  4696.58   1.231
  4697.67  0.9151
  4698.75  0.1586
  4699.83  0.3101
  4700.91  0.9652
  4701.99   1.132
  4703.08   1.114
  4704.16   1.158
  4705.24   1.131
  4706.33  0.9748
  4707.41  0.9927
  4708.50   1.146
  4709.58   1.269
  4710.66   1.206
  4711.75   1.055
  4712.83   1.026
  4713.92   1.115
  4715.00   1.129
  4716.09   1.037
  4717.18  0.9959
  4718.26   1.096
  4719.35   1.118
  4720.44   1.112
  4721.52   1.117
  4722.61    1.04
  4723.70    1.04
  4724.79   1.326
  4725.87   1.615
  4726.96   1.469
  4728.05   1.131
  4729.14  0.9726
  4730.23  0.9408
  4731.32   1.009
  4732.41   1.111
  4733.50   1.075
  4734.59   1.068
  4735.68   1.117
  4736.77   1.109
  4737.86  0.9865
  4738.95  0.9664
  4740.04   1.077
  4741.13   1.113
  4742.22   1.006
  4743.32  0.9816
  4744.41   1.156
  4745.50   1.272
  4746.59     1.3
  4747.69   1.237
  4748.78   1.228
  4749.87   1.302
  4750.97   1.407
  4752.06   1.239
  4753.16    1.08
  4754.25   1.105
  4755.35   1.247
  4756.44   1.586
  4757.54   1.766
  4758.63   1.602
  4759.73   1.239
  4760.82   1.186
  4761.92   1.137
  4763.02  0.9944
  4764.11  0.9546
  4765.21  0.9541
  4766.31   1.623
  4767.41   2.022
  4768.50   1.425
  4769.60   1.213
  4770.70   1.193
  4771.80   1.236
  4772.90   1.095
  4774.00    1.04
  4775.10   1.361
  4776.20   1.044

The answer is -2.16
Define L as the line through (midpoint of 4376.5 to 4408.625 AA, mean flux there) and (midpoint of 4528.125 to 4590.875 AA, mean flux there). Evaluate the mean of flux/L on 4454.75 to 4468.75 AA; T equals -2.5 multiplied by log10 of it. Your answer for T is 0.04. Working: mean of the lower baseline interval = 1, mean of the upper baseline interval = 1.09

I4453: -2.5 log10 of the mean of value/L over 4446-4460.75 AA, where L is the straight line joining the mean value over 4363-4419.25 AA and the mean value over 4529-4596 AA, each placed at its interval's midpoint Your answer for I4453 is -0.19 mag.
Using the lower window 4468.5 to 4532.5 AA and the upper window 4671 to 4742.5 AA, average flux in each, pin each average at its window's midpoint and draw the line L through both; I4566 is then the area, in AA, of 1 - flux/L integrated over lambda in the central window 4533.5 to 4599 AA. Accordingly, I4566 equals 1.8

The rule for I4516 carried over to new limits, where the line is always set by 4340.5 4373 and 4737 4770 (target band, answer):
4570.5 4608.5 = 0.78 AA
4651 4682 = 2.21 AA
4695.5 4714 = 3.22 AA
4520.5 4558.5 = 0.83 AA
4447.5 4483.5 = -4.25 AA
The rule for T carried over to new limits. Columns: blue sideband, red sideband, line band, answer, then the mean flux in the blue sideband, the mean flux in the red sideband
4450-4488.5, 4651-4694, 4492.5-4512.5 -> -0.09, 1.1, 1.11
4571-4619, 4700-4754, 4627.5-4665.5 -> 0.01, 1.12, 1.12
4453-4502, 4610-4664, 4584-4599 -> 0.04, 1.1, 1.13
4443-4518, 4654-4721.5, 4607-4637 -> -0.05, 1.15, 1.09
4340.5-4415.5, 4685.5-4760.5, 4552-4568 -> -0.05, 0.996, 1.13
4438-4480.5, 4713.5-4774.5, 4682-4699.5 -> 0.08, 1.15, 1.19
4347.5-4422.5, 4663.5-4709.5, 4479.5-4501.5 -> -0.06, 1.02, 1.09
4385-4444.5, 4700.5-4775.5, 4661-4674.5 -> 0.06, 1.04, 1.18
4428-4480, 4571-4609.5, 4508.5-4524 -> -0.03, 1.14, 1.11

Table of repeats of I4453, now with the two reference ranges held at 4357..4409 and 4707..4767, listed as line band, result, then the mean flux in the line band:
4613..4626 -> -0.05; 1.17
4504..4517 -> -0.15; 1.22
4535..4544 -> 0.01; 1.07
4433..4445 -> -0.04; 1.07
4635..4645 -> -0.02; 1.15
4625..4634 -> -0.01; 1.13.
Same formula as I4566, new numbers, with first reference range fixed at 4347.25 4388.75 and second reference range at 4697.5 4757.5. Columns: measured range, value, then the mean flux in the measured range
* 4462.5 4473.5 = -0.2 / 1.06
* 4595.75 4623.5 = -1.9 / 1.15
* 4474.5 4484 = -1.5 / 1.21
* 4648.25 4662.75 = 0.1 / 1.08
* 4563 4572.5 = -0.6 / 1.14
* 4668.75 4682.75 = -0.7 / 1.15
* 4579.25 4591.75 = -0.1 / 1.08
